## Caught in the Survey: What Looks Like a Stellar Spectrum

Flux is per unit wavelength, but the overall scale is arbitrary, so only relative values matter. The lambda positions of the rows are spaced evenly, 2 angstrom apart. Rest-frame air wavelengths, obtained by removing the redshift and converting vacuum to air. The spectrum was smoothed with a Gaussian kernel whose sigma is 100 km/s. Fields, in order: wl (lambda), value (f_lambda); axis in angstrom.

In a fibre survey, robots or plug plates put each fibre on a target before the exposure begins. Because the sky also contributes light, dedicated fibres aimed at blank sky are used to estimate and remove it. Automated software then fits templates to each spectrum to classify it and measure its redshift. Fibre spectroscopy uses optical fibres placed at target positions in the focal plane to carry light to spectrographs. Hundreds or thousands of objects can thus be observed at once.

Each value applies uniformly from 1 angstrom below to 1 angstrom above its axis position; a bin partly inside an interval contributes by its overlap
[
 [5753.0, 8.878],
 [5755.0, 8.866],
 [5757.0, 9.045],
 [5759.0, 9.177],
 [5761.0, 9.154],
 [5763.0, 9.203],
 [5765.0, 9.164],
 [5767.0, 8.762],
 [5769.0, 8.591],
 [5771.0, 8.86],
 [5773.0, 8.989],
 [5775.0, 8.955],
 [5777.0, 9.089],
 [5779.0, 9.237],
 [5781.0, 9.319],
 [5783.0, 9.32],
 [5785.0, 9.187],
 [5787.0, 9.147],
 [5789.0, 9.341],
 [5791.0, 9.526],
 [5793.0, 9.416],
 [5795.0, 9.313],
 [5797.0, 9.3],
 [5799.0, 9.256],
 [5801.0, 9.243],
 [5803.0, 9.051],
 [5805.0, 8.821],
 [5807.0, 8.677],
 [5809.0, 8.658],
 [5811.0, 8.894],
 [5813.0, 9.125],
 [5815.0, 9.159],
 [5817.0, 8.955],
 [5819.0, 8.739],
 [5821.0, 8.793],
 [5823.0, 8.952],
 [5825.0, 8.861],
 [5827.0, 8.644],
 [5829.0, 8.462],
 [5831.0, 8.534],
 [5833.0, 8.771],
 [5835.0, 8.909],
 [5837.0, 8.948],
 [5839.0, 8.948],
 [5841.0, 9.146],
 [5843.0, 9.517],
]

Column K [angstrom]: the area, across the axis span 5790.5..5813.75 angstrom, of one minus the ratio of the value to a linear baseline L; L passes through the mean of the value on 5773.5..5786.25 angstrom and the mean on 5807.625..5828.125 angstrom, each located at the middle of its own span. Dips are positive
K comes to -0.3 angstrom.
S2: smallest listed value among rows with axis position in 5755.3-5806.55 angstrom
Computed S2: 8.591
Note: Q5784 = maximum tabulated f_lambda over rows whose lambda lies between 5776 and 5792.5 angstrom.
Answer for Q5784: 9.526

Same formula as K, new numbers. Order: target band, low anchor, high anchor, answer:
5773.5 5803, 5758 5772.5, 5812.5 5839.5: -1.1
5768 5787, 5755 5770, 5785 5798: 0.2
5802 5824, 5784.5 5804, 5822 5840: 0.3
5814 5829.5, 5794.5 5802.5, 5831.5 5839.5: 0.3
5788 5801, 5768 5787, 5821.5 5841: -0.5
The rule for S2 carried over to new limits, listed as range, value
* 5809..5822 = 8.658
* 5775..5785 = 8.955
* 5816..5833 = 8.462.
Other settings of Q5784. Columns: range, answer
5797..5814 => 9.3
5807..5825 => 9.159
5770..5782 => 9.319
